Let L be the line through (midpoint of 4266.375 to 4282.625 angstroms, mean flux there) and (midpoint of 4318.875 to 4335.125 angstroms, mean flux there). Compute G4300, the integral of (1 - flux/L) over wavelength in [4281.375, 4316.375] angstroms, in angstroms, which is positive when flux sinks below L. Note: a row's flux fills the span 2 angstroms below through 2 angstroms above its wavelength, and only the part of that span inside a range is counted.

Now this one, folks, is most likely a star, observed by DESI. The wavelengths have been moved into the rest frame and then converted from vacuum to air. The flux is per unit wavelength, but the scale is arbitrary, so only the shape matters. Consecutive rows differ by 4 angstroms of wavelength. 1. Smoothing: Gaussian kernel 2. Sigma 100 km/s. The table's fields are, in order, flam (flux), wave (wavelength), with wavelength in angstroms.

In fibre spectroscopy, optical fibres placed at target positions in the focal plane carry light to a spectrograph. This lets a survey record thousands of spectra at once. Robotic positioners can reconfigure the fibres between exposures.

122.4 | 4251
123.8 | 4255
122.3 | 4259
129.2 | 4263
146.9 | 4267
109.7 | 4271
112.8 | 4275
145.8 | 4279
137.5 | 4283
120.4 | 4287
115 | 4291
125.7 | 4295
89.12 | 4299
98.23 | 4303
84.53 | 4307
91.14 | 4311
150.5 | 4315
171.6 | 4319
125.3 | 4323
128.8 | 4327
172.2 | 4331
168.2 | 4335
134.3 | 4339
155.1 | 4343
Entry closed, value 6.64 angstroms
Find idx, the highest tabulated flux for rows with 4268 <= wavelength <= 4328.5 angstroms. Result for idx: 171.6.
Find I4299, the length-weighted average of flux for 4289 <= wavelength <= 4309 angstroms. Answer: 103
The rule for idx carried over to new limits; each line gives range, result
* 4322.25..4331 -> 172.2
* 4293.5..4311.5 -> 125.7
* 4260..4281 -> 146.9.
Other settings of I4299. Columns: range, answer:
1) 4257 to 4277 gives 124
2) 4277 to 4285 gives 142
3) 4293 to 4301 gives 107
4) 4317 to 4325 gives 148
